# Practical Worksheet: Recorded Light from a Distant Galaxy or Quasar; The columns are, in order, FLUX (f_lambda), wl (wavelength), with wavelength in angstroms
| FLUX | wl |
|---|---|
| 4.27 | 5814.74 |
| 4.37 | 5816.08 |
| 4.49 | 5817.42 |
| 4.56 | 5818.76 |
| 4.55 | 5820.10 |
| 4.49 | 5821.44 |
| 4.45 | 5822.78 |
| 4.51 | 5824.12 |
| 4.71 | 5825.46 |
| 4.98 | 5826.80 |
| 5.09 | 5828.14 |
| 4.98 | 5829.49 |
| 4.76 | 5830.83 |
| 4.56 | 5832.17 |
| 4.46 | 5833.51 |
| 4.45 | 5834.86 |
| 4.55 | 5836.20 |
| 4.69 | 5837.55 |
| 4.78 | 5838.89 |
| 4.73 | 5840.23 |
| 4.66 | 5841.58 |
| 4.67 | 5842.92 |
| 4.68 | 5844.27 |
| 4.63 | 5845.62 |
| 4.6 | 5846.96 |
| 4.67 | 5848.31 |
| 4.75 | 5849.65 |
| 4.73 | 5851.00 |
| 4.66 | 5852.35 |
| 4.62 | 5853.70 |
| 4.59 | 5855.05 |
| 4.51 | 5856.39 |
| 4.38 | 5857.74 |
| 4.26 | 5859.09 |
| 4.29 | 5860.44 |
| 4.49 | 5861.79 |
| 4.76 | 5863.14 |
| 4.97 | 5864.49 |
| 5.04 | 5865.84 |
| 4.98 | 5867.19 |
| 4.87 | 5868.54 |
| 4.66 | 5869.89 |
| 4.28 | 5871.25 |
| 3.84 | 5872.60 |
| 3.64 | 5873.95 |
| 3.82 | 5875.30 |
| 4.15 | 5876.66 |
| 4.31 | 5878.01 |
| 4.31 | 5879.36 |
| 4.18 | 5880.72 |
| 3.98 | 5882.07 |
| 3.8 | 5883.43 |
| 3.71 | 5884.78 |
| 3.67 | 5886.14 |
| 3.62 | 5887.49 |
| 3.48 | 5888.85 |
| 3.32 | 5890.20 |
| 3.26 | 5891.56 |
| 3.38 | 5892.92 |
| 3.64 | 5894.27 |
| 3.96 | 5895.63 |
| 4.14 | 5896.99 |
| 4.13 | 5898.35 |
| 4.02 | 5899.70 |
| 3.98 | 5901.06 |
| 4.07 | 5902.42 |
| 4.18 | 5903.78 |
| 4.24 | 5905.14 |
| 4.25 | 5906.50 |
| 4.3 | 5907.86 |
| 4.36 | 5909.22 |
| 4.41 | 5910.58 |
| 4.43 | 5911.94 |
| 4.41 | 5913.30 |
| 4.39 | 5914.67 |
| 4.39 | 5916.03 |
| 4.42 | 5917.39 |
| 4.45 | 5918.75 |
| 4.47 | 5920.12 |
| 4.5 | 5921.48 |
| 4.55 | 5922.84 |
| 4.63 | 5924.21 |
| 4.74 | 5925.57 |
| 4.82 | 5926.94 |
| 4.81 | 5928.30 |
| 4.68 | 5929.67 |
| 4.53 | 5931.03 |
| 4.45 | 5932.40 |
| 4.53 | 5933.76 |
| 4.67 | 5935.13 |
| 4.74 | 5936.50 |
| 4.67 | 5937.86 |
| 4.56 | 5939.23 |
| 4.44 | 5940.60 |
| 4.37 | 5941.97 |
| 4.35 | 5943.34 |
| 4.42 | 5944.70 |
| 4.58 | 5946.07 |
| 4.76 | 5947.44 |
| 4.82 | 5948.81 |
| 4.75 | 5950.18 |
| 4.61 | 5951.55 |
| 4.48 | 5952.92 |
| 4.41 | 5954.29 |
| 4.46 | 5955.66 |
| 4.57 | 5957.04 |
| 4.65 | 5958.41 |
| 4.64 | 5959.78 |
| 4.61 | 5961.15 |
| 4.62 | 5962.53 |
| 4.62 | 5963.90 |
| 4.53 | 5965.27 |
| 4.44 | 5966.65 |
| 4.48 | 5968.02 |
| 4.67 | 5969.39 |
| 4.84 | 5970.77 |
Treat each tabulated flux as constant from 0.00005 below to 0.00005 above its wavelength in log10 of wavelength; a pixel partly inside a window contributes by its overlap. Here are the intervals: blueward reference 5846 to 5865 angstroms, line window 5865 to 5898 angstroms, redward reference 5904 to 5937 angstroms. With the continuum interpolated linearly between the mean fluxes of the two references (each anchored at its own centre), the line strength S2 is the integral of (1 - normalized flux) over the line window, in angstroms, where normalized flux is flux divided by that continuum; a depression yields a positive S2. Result 4.0 angstroms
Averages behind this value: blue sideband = 4.59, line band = 4.01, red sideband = 4.5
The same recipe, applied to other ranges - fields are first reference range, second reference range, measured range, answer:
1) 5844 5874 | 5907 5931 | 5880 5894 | 2.8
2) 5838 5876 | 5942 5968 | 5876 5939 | 4.7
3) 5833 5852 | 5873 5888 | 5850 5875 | -1.5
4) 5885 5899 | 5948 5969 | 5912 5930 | -2.2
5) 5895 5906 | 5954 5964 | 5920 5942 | -1.3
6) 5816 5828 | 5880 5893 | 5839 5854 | -1.5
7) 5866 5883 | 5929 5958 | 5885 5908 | 2.7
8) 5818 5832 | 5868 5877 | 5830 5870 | -2.1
